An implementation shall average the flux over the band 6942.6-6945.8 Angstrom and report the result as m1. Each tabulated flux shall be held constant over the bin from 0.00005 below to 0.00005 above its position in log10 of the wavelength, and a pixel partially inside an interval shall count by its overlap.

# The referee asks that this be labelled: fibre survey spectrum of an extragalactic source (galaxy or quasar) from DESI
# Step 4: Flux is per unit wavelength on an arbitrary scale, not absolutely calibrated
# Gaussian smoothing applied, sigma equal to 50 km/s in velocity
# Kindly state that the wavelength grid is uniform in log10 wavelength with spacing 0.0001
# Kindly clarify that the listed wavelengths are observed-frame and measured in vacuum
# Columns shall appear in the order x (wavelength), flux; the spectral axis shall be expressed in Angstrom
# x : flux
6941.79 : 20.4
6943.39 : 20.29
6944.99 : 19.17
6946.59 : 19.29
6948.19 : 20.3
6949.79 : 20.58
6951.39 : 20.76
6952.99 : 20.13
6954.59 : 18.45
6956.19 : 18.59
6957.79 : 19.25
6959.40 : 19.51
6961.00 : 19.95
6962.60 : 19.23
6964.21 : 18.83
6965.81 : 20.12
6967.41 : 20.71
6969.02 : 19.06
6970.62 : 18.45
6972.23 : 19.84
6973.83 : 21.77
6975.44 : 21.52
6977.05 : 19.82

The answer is 19.7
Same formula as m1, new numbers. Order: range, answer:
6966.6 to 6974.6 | 20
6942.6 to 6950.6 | 19.9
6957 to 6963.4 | 19.5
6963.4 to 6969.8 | 19.7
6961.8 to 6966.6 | 19.4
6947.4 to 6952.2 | 20.6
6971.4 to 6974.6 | 20.8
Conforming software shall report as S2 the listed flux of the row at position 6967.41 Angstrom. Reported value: 20.71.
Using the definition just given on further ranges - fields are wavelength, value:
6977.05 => 19.82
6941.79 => 20.4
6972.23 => 19.84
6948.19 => 20.3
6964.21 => 18.83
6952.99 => 20.13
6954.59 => 18.45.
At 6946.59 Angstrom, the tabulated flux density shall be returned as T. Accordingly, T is 19.29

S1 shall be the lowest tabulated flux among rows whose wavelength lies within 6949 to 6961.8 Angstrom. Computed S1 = 18.45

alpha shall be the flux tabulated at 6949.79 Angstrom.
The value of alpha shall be 20.58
